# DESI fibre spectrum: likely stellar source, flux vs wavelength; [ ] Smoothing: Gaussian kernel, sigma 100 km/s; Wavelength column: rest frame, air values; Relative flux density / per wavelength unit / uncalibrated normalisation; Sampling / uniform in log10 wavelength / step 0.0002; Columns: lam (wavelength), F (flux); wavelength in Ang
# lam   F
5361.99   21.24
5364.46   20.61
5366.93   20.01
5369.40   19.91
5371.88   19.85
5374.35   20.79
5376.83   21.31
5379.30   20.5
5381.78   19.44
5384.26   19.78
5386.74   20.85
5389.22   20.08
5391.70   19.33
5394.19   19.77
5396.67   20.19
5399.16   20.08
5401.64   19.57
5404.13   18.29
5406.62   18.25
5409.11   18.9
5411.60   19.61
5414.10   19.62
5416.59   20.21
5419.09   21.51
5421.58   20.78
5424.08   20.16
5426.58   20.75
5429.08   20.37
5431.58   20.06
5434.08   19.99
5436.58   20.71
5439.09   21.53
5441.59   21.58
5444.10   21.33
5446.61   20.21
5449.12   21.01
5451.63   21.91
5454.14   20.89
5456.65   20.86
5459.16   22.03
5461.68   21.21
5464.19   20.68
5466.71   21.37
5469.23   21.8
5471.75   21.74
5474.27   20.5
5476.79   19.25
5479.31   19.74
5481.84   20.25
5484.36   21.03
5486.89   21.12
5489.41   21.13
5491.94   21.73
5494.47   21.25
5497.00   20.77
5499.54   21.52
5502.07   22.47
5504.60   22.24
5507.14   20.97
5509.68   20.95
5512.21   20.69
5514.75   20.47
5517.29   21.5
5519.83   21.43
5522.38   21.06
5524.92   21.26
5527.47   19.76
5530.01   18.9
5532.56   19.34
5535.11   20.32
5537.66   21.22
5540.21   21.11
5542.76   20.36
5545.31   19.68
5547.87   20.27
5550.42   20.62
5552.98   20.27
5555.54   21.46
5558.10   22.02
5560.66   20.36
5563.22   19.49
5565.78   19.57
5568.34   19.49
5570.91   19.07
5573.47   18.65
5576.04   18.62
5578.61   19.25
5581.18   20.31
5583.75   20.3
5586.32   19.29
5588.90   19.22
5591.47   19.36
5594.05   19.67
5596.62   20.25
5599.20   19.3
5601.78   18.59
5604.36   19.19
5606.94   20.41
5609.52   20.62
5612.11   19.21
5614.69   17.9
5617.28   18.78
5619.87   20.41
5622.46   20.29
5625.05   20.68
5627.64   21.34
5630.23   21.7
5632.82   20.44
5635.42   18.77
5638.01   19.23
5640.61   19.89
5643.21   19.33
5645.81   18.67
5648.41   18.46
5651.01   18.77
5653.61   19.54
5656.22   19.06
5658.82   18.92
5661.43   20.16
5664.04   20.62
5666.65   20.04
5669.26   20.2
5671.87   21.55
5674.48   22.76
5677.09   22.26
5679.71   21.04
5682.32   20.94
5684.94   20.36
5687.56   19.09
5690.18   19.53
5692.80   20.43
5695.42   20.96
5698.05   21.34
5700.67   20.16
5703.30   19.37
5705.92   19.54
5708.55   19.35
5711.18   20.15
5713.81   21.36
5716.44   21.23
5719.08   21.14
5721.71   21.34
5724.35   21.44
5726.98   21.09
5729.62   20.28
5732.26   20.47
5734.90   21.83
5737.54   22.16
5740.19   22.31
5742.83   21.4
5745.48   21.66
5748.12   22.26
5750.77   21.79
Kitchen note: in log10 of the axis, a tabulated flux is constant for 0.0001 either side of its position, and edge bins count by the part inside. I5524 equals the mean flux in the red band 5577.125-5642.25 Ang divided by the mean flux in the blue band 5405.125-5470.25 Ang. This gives 0.96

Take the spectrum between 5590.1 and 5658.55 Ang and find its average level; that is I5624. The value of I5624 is 19.6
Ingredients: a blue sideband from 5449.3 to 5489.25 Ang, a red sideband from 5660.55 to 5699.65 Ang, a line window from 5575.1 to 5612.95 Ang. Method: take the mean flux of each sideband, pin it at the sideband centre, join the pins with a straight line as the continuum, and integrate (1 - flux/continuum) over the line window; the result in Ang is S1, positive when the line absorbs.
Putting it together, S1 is 2.3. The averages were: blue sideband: 21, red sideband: 20.8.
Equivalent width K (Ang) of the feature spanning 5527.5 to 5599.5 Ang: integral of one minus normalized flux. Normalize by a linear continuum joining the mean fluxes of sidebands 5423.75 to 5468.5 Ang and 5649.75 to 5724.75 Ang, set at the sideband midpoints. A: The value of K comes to 2.7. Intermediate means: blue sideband 21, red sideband 20.4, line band 19.9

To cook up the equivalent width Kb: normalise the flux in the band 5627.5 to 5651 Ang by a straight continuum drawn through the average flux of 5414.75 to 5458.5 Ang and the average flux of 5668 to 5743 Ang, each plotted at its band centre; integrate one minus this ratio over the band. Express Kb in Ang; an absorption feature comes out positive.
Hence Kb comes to 1.4 Ang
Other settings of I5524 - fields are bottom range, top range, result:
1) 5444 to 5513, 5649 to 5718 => 0.96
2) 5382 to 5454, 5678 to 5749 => 1.03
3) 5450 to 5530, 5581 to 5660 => 0.93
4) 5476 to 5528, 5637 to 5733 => 0.96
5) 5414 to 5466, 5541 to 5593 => 0.95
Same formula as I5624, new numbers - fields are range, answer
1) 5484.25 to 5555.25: 20.8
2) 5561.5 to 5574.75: 19.3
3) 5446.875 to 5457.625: 21.1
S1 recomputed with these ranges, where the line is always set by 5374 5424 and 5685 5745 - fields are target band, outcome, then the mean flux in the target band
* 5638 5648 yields 0.65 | 19.2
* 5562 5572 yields 0.46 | 19.4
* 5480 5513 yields -1.71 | 21.2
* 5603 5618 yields 0.80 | 19.4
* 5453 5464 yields -0.61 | 21.2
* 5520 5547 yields -0.10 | 20.3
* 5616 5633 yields -0.02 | 20.5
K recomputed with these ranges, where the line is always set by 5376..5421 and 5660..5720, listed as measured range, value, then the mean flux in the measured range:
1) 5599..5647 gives 1.6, 19.7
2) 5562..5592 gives 1.3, 19.4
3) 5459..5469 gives -0.6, 21.3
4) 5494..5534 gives -1.5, 20.9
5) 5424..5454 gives -1.3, 20.8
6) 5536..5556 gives -0.4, 20.6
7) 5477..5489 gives -0.2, 20.5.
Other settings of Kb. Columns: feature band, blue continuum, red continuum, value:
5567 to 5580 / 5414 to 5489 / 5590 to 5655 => 0.6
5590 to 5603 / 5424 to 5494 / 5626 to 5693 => 0.6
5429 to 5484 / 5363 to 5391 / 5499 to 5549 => -0.9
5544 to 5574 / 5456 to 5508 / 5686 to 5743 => 1.3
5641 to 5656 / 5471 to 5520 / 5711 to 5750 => 1.6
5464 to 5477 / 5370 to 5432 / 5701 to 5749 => -0.5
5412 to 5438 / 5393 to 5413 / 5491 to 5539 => -1.0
